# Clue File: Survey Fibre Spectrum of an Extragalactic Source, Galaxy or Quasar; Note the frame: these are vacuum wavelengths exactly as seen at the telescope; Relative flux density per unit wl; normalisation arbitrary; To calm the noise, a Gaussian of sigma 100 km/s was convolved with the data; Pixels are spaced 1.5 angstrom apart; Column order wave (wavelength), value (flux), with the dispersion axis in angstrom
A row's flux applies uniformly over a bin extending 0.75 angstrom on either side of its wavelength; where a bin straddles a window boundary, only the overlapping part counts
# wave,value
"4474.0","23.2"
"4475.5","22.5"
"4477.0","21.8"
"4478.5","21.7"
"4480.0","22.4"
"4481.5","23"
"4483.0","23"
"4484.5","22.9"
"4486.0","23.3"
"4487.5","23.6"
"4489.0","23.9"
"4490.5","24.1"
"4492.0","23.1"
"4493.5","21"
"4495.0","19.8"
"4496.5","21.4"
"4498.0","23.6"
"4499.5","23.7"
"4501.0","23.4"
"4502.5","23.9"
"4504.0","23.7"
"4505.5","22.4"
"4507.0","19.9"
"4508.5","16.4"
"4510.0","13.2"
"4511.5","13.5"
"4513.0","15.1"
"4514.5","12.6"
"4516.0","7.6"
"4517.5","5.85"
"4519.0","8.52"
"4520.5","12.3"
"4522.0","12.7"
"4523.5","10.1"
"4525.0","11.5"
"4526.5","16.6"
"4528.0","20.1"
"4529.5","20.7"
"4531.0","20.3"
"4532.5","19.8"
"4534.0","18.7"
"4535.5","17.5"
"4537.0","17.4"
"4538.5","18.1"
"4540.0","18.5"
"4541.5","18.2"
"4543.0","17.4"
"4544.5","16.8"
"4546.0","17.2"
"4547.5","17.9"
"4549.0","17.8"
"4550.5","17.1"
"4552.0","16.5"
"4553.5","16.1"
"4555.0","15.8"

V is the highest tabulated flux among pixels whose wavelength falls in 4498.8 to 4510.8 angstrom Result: 23.9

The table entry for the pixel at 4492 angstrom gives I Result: 23.1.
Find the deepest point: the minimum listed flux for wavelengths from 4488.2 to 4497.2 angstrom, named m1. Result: 19.8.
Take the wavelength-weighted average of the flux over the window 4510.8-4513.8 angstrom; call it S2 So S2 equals 14.3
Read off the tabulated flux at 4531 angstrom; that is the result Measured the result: 20.3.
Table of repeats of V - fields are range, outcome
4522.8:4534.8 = 20.7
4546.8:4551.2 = 17.9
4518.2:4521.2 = 12.3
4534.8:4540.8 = 18.5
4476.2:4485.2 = 23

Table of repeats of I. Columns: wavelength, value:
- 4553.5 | 16.1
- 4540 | 18.5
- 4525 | 11.5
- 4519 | 8.52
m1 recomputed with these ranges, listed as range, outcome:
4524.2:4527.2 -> 11.5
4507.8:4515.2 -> 12.6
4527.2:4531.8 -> 20.1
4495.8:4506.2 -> 21.4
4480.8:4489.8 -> 22.9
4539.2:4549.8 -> 16.8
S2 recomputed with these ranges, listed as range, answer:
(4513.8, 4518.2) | 8.67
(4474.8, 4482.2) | 22.3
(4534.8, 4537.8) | 17.5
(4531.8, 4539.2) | 18.3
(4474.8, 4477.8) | 22.1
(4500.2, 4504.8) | 23.7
